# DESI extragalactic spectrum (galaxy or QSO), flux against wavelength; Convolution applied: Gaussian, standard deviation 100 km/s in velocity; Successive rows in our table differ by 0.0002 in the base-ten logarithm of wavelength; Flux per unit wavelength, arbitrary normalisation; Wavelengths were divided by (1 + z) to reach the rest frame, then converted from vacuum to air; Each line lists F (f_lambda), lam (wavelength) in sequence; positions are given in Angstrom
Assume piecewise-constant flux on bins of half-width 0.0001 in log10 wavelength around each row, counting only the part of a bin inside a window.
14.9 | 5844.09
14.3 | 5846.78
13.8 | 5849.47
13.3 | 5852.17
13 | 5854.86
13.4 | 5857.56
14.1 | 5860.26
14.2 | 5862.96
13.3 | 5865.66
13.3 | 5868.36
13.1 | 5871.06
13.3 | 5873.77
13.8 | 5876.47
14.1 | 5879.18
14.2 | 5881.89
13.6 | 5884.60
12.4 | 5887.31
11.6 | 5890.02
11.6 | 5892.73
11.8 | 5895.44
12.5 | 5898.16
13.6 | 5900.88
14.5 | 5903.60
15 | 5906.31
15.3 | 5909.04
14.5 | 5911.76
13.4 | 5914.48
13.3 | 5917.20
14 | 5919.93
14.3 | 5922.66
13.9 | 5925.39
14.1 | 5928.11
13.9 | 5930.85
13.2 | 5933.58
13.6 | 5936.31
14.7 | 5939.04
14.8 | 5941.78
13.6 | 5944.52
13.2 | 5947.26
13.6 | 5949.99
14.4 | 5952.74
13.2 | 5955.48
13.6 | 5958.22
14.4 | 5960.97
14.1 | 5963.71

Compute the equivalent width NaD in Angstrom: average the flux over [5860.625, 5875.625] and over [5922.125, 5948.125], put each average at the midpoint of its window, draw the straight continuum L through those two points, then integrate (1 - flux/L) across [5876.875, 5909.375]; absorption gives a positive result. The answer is 0.9 Angstrom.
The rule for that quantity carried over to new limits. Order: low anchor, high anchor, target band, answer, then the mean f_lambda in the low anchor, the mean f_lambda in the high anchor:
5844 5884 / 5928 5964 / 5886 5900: 1.8 Angstrom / 13.7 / 13.9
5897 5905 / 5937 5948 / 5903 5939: -0.7 Angstrom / 13.6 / 14.1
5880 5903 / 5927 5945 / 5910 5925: -0.5 Angstrom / 12.8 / 14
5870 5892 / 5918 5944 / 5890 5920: 0.3 Angstrom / 13.2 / 14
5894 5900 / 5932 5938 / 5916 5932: -0.9 Angstrom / 12.3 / 13.5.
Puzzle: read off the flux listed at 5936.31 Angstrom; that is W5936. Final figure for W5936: 13.6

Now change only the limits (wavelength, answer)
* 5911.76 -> 14.5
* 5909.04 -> 15.3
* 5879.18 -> 14.1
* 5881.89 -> 14.2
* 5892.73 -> 11.6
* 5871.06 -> 13.1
